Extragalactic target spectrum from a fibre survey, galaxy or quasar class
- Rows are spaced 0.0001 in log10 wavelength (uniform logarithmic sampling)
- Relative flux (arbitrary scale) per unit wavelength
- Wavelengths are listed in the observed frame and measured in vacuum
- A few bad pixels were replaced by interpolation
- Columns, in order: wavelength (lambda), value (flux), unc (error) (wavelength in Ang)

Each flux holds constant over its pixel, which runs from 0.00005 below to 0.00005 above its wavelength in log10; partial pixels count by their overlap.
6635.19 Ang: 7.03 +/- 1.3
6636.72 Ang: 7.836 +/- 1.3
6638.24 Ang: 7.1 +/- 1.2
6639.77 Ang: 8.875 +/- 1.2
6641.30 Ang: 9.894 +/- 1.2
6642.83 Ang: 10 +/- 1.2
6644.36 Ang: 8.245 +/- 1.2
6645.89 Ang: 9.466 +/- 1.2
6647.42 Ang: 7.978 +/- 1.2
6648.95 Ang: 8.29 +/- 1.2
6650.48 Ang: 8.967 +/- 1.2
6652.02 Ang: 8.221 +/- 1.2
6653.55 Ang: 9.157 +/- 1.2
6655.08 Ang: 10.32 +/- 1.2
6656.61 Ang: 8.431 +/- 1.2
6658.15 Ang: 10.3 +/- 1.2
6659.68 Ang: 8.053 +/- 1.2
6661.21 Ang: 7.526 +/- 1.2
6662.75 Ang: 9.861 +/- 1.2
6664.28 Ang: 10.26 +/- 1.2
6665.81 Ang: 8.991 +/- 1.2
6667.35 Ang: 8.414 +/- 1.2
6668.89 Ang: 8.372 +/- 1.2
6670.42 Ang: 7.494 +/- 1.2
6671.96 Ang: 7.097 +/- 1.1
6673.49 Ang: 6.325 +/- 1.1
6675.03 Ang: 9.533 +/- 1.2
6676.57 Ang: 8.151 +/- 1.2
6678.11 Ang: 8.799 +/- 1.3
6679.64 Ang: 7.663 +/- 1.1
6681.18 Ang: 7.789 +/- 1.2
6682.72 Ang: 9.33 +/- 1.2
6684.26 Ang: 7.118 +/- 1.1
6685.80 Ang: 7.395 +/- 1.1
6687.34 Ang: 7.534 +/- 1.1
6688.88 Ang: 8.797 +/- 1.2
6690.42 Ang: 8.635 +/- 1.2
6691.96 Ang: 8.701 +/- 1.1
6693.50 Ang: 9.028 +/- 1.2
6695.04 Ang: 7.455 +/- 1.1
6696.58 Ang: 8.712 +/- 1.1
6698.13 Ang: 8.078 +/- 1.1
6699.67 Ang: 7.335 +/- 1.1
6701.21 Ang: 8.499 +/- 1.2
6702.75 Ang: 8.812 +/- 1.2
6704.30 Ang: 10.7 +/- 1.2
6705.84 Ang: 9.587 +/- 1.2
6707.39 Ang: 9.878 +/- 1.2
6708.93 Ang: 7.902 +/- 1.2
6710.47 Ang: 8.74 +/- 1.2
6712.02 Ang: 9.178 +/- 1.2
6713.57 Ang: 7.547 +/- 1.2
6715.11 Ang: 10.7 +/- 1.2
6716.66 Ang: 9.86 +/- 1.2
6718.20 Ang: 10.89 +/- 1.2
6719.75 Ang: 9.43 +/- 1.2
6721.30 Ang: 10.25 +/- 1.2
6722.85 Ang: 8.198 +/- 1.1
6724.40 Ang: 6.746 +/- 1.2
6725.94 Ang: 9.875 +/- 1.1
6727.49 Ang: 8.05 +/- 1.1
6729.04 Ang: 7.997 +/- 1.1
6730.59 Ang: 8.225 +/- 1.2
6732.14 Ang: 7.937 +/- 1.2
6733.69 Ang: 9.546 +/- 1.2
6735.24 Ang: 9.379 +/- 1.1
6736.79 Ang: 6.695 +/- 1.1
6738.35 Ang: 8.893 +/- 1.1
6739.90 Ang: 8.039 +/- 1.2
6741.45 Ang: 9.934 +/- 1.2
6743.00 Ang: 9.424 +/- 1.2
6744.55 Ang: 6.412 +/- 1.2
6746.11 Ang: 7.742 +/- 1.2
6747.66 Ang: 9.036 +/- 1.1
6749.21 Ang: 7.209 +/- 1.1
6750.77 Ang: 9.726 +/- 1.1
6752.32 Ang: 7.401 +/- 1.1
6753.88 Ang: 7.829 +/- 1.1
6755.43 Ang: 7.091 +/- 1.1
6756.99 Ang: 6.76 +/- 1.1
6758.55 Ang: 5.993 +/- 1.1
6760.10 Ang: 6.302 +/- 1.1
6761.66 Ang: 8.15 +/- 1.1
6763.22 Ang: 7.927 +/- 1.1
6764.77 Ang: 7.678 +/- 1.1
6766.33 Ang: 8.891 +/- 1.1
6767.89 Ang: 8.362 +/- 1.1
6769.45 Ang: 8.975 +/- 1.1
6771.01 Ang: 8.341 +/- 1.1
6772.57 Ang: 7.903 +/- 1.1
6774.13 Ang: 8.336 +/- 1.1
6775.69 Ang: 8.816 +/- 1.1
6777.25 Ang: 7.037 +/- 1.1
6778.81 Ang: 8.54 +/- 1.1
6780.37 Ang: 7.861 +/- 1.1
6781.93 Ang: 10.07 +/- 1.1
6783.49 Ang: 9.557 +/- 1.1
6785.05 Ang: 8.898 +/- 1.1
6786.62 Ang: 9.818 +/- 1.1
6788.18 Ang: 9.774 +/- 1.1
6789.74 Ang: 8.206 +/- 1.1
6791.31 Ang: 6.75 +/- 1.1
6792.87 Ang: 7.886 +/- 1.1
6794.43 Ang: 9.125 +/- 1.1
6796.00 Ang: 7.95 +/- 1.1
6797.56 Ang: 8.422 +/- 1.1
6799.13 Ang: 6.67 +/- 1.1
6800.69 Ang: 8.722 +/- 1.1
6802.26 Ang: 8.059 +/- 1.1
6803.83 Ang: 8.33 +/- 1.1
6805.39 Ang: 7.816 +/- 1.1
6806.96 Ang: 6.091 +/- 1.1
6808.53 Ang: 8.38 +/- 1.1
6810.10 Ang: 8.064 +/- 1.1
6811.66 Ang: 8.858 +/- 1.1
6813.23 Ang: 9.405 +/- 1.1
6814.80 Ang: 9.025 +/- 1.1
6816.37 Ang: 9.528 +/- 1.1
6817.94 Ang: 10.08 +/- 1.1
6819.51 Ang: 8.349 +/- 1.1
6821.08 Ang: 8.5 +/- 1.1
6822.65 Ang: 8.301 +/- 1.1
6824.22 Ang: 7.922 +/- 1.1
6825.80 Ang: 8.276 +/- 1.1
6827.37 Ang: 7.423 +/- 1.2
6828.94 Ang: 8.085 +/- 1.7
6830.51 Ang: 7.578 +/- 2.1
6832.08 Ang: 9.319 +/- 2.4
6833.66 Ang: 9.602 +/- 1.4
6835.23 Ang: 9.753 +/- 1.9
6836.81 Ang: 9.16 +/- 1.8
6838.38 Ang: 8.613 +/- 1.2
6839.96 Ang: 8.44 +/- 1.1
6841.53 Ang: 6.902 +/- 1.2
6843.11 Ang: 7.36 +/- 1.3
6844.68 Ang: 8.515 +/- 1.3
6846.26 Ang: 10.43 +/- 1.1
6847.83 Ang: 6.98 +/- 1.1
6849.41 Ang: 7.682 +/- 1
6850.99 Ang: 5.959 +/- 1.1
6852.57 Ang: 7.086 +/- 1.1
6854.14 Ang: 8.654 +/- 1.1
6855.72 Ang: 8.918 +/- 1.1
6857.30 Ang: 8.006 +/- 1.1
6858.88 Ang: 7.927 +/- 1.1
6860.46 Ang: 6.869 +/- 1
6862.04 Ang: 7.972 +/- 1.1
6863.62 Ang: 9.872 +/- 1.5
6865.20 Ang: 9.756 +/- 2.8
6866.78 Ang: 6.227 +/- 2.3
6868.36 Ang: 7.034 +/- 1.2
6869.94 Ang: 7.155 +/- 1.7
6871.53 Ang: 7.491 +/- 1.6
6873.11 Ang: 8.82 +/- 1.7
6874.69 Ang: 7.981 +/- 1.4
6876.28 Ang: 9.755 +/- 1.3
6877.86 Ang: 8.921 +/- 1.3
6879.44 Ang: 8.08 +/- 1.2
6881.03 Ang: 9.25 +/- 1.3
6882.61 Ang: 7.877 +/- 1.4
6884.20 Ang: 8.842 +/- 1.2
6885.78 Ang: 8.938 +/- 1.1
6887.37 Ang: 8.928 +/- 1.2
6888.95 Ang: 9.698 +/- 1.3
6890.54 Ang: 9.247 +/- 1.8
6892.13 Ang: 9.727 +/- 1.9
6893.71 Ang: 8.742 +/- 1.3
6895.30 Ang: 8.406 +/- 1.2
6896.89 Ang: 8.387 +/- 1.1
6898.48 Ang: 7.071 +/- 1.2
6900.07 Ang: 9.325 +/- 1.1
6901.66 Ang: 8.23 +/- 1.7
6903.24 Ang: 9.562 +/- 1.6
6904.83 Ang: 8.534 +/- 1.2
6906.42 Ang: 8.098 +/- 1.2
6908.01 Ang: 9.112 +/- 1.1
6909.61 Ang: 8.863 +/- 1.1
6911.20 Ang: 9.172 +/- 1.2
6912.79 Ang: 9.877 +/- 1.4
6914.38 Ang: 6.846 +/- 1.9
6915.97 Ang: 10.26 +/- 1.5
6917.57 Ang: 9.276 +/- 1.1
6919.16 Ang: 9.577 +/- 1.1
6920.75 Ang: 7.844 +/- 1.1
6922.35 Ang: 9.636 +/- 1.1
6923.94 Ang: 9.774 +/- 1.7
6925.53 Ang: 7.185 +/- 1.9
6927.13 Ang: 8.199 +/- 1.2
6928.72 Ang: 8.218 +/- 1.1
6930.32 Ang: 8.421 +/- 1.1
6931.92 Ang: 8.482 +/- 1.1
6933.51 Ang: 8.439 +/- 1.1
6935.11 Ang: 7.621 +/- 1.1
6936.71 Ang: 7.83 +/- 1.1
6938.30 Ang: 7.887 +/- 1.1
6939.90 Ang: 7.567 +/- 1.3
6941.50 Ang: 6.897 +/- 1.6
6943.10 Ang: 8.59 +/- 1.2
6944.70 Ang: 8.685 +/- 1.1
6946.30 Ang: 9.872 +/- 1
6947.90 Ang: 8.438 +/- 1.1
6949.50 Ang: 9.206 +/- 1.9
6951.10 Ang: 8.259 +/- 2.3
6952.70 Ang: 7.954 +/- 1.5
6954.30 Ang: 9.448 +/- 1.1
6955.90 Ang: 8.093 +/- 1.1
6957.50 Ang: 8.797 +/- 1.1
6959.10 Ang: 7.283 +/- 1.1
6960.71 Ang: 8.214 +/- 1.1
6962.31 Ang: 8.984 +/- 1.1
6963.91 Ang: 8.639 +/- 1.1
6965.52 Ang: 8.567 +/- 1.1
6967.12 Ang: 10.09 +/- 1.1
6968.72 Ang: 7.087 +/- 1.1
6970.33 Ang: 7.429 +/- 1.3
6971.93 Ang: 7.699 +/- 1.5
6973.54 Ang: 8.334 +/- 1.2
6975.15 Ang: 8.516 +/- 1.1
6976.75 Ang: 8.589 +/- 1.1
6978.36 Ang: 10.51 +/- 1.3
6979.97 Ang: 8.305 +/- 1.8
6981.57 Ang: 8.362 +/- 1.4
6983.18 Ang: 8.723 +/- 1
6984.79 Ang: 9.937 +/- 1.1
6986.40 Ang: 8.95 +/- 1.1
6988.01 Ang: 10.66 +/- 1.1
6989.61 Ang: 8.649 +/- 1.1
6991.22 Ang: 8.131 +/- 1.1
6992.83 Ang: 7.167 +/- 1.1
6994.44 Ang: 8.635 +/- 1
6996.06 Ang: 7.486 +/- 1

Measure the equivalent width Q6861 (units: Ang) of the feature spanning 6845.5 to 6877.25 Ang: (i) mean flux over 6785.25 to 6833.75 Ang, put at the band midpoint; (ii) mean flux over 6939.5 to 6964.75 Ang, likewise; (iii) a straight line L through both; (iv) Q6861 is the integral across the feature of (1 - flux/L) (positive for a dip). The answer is 1.4 Ang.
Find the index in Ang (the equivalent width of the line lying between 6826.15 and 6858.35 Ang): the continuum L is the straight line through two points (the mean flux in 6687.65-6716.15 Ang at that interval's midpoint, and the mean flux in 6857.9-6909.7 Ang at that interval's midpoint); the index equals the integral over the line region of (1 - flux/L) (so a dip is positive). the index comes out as 1.3 Ang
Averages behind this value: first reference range 8.78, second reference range 8.5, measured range 8.22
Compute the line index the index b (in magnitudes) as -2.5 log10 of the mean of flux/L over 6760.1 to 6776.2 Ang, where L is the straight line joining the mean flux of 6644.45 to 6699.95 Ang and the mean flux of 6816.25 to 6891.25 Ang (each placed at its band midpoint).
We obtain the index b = 0.02 mag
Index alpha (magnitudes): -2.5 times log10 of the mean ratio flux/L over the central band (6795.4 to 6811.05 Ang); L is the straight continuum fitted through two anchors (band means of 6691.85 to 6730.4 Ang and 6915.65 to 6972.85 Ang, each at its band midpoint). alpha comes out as 0.11 mag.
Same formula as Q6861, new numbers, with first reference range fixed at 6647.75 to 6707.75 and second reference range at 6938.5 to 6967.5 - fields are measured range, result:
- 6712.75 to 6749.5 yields -0.67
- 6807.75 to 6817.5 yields -0.46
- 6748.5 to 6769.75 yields 2.04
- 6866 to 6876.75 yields 0.99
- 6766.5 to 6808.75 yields 0.96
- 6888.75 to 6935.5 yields -1.22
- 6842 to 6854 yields 1.08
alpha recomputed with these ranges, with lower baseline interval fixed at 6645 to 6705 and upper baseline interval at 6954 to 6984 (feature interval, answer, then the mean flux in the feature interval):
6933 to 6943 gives 0.100 mag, 7.74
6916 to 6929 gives -0.041 mag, 8.83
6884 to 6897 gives -0.066 mag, 9.03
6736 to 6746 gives 0.039 mag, 8.2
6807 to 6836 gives -0.016 mag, 8.62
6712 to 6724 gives -0.114 mag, 9.44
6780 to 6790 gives -0.095 mag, 9.28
